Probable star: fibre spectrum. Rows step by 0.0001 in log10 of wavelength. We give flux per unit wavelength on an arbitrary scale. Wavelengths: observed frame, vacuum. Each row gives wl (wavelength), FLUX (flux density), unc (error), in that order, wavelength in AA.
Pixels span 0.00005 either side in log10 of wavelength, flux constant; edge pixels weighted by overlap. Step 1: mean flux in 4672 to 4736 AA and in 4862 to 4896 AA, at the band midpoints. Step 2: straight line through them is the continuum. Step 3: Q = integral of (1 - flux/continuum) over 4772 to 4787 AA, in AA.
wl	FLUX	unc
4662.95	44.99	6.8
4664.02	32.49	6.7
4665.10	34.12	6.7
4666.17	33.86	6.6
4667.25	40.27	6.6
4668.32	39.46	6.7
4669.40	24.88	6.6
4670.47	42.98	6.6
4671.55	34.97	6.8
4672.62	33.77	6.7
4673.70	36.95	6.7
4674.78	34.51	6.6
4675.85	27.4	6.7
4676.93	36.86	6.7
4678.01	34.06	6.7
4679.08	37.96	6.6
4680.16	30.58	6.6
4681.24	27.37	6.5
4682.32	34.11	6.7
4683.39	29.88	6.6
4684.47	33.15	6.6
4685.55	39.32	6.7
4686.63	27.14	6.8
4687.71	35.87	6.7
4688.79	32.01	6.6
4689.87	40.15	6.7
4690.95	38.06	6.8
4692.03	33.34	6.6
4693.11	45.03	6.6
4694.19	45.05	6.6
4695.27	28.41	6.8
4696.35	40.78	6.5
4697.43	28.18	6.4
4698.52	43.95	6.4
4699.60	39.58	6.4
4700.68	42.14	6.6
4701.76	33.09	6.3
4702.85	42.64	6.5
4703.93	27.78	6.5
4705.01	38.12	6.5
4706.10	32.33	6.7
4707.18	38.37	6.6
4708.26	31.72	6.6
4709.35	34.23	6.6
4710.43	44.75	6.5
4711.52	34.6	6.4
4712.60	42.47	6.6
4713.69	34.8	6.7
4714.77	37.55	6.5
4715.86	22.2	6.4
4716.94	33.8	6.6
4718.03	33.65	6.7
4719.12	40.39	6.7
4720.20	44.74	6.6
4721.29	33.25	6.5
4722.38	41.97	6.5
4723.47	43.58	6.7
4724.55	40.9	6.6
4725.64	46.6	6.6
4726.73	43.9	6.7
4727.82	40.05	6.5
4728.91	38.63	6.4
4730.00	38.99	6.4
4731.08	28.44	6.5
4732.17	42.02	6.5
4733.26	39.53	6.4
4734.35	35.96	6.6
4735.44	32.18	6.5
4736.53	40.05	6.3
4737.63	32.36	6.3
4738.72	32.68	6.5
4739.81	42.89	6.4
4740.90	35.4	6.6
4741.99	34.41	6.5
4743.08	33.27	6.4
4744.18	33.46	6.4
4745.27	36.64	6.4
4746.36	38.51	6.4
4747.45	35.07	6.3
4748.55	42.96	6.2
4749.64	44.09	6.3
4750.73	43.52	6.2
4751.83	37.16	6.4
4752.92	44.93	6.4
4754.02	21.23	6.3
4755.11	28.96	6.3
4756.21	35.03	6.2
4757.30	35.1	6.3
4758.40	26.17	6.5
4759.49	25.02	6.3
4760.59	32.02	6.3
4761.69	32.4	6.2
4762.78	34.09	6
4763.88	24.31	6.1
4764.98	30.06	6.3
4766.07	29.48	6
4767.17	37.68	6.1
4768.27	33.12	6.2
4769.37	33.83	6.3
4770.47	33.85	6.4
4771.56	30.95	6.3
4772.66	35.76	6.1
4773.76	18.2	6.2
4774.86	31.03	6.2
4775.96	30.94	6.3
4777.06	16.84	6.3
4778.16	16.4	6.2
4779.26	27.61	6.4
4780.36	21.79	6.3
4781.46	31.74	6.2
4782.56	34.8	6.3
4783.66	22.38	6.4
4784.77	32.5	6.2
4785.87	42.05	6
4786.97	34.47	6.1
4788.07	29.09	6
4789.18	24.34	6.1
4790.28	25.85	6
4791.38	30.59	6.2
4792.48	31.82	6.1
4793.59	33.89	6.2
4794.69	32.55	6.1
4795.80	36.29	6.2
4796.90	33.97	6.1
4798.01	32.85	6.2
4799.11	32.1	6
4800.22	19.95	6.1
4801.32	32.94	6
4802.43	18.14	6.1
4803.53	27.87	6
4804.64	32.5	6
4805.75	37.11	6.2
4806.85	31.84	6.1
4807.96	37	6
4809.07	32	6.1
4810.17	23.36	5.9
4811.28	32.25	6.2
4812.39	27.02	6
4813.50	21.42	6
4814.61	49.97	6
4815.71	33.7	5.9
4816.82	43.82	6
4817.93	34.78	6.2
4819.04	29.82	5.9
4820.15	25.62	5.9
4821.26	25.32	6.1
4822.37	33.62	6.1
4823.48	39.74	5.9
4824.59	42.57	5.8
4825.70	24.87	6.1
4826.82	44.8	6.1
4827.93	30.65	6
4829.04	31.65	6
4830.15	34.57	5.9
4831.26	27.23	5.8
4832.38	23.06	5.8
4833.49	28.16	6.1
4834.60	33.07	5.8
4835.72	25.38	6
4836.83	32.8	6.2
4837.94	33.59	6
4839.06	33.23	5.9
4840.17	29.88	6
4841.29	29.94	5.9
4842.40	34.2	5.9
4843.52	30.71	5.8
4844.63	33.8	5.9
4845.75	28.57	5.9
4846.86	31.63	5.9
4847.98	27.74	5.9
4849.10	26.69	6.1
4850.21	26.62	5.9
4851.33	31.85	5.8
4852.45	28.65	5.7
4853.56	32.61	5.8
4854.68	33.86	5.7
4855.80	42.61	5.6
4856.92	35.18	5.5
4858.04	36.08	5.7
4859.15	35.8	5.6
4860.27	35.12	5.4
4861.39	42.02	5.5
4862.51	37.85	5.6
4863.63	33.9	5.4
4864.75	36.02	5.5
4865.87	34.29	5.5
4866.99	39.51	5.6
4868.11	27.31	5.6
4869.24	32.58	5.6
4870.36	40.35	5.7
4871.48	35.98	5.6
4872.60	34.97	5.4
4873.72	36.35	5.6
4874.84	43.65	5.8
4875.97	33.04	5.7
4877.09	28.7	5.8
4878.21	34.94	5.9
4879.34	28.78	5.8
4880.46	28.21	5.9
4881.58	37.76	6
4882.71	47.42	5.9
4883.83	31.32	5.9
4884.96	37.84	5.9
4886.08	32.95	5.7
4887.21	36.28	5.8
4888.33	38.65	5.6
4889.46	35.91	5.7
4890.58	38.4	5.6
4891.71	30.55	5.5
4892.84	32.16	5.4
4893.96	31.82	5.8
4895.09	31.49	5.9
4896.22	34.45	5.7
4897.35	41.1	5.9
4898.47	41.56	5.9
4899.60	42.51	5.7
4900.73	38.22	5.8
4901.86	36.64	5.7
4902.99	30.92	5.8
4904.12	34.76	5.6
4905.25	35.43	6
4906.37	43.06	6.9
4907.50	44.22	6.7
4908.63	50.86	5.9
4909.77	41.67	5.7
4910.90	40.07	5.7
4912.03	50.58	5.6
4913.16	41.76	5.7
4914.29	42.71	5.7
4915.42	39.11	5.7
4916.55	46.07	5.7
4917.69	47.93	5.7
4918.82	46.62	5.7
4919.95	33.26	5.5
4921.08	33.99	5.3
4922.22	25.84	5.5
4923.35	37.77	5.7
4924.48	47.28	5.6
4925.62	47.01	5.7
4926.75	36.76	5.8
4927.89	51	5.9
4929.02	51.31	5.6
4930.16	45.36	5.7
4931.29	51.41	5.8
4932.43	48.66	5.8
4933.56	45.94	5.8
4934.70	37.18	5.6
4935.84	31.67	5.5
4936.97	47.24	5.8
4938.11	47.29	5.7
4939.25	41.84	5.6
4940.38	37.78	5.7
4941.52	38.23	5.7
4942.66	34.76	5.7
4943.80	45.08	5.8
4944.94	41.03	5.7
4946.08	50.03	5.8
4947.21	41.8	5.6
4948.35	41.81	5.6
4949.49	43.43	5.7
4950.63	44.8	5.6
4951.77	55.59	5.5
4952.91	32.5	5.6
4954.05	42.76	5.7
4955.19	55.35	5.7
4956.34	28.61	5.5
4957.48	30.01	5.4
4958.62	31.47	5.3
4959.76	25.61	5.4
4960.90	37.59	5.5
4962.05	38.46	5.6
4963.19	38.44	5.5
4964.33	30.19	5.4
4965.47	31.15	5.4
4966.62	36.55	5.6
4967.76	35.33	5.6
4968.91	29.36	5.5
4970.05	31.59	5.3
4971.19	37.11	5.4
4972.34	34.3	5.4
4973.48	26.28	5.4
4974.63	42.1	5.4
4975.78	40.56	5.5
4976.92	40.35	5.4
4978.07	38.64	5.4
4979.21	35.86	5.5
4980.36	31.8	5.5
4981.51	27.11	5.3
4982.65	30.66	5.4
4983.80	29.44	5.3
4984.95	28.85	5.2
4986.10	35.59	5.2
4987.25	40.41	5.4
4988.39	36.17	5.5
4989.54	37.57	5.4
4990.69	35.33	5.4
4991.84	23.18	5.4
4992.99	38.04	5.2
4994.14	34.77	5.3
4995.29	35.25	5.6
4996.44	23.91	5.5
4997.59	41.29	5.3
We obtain 3.2 AA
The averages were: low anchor 36.4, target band 28.1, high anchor 35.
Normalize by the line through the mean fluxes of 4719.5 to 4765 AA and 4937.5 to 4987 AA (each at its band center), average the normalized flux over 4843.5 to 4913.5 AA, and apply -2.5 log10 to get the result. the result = 0.030 mag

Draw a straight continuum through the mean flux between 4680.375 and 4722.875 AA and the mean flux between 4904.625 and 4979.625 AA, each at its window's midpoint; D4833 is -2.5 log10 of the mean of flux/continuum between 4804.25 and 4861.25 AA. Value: 0.182 mag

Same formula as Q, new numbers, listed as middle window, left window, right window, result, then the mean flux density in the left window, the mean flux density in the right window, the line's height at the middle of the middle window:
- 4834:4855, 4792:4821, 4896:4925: 2.5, 31.6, 40.4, 34.8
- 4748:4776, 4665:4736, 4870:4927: 3.1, 36.4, 38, 36.9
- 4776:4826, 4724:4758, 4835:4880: 6.4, 37.2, 33.4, 35.3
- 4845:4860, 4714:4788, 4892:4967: 2.1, 34.1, 40.3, 37.6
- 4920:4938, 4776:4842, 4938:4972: -2.6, 30.8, 38.4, 37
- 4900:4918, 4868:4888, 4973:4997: -3.4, 35.1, 33.9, 34.8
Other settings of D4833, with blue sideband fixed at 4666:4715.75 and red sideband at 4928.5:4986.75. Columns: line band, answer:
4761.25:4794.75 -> 0.22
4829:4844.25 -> 0.21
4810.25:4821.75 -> 0.15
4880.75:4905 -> 0.04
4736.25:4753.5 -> -0.05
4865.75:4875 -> 0.05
